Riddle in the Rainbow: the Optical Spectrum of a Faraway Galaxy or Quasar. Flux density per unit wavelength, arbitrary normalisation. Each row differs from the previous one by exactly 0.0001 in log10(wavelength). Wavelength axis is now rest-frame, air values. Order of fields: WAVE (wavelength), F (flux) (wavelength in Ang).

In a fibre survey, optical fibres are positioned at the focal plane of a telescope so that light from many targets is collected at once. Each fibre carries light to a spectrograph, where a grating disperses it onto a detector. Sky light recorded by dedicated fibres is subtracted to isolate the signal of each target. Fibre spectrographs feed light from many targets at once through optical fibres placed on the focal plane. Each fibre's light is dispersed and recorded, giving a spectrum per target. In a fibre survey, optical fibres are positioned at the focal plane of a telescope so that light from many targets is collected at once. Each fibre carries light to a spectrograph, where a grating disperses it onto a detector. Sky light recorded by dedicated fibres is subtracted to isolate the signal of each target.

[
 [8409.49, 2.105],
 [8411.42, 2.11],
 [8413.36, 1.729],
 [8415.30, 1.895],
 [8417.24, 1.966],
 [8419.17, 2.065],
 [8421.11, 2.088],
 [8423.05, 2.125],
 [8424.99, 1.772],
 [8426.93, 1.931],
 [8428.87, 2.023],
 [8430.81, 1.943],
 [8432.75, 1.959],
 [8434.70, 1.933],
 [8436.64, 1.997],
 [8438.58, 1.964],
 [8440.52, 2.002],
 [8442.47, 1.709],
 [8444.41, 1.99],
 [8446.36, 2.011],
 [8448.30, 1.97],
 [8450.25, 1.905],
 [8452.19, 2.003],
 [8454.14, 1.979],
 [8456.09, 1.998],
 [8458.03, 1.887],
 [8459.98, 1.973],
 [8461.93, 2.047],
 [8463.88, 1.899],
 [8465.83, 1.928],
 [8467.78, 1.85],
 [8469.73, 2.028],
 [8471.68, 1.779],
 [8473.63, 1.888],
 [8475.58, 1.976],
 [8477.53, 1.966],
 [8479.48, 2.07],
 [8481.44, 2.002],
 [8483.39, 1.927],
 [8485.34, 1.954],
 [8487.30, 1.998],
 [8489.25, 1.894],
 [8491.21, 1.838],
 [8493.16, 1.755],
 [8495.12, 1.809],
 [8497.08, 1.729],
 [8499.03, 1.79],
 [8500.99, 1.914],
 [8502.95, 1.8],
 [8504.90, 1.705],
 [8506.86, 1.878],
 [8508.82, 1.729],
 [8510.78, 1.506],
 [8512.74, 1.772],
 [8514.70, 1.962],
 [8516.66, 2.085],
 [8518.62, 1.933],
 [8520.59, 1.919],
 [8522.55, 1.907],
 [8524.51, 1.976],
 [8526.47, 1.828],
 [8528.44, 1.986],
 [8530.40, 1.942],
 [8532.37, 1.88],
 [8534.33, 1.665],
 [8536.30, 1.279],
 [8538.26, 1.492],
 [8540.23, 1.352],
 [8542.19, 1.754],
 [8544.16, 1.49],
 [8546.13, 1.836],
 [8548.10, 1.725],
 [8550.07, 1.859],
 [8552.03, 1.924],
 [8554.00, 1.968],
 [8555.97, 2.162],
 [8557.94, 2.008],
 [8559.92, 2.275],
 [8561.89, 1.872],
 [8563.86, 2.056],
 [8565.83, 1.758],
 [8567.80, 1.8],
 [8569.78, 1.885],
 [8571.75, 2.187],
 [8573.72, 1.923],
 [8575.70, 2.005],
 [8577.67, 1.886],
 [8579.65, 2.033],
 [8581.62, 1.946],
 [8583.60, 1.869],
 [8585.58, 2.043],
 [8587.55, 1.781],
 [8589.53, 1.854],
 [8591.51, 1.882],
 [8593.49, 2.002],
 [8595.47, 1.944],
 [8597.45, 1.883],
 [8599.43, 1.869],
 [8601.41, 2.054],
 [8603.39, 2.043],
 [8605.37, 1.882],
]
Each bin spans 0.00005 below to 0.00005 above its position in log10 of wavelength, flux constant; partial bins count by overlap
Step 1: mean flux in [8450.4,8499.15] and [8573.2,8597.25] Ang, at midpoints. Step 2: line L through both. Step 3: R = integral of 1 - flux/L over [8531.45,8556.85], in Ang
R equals 2.7 Ang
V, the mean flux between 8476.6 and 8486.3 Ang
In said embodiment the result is 1.98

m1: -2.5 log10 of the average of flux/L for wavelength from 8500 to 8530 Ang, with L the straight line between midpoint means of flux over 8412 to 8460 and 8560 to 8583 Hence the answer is 0.05 mag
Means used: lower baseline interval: 1.95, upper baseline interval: 1.95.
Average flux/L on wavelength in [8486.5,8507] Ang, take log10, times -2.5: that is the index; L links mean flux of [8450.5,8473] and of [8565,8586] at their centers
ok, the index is 0.07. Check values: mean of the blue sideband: 1.94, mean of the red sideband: 1.94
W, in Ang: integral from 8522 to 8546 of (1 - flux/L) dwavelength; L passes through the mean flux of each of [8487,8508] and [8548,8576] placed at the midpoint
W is 2.39 Ang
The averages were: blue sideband 1.82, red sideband 1.97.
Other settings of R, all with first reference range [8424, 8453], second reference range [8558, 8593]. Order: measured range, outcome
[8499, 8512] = 1.24 Ang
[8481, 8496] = 0.38 Ang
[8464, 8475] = 0.25 Ang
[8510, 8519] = 0.42 Ang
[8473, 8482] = -0.19 Ang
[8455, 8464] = -0.12 Ang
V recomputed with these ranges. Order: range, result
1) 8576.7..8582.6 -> 1.96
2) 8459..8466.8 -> 1.96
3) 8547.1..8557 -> 1.93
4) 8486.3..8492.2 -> 1.91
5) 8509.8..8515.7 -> 1.75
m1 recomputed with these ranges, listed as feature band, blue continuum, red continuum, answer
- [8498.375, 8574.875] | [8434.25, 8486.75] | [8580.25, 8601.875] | 0.05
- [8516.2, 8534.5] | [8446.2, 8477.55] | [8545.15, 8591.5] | 0.01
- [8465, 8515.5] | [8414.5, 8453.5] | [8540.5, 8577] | 0.04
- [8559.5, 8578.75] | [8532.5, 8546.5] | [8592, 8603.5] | -0.11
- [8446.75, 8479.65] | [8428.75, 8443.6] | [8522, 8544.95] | -0.04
